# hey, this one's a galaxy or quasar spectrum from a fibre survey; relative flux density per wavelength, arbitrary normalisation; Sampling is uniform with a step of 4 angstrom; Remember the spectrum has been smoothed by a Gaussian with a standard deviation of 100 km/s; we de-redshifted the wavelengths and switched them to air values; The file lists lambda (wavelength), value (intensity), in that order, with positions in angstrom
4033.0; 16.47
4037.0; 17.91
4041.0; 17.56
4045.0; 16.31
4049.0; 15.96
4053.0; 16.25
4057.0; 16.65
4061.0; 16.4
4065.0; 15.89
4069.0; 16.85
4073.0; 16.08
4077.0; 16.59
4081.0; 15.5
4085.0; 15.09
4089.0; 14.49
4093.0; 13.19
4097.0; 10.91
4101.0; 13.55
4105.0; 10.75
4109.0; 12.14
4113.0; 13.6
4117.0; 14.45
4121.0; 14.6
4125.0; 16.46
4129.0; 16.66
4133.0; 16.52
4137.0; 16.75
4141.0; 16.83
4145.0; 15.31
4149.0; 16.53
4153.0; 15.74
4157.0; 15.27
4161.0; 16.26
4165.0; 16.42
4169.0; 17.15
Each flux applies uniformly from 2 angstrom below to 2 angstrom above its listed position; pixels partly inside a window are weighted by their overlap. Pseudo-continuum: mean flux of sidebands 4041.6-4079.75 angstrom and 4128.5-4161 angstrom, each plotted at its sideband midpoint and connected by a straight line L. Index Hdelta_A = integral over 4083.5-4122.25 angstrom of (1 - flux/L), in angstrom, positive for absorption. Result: 7.2 angstrom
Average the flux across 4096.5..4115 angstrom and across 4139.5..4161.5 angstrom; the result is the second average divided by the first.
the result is 1.30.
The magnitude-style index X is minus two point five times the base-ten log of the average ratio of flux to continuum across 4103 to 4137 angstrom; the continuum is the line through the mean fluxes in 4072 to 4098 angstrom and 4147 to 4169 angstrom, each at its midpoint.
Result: 0.06 mag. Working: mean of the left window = 14.6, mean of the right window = 16.1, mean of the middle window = 14.5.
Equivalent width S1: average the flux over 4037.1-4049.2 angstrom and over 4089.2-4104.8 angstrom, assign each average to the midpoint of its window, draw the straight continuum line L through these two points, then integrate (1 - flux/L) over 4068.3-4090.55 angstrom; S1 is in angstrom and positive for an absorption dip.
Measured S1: -2.8 angstrom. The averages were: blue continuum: 16.9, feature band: 15.7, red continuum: 12.6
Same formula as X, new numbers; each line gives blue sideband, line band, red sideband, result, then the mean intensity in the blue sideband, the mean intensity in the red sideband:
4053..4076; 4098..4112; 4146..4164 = 0.31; 16.4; 15.9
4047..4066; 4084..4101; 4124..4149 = 0.22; 16.2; 16.4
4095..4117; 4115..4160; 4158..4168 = -0.10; 12.4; 16.3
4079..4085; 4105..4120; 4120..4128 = 0.19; 15.4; 15.8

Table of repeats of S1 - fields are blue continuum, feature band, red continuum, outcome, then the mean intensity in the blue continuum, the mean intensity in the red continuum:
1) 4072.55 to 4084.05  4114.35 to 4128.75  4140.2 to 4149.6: 0.7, 16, 16.1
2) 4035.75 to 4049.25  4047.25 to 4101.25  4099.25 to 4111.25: -2.8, 17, 12.1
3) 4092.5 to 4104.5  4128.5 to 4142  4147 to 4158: -1.8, 12.2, 15.9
